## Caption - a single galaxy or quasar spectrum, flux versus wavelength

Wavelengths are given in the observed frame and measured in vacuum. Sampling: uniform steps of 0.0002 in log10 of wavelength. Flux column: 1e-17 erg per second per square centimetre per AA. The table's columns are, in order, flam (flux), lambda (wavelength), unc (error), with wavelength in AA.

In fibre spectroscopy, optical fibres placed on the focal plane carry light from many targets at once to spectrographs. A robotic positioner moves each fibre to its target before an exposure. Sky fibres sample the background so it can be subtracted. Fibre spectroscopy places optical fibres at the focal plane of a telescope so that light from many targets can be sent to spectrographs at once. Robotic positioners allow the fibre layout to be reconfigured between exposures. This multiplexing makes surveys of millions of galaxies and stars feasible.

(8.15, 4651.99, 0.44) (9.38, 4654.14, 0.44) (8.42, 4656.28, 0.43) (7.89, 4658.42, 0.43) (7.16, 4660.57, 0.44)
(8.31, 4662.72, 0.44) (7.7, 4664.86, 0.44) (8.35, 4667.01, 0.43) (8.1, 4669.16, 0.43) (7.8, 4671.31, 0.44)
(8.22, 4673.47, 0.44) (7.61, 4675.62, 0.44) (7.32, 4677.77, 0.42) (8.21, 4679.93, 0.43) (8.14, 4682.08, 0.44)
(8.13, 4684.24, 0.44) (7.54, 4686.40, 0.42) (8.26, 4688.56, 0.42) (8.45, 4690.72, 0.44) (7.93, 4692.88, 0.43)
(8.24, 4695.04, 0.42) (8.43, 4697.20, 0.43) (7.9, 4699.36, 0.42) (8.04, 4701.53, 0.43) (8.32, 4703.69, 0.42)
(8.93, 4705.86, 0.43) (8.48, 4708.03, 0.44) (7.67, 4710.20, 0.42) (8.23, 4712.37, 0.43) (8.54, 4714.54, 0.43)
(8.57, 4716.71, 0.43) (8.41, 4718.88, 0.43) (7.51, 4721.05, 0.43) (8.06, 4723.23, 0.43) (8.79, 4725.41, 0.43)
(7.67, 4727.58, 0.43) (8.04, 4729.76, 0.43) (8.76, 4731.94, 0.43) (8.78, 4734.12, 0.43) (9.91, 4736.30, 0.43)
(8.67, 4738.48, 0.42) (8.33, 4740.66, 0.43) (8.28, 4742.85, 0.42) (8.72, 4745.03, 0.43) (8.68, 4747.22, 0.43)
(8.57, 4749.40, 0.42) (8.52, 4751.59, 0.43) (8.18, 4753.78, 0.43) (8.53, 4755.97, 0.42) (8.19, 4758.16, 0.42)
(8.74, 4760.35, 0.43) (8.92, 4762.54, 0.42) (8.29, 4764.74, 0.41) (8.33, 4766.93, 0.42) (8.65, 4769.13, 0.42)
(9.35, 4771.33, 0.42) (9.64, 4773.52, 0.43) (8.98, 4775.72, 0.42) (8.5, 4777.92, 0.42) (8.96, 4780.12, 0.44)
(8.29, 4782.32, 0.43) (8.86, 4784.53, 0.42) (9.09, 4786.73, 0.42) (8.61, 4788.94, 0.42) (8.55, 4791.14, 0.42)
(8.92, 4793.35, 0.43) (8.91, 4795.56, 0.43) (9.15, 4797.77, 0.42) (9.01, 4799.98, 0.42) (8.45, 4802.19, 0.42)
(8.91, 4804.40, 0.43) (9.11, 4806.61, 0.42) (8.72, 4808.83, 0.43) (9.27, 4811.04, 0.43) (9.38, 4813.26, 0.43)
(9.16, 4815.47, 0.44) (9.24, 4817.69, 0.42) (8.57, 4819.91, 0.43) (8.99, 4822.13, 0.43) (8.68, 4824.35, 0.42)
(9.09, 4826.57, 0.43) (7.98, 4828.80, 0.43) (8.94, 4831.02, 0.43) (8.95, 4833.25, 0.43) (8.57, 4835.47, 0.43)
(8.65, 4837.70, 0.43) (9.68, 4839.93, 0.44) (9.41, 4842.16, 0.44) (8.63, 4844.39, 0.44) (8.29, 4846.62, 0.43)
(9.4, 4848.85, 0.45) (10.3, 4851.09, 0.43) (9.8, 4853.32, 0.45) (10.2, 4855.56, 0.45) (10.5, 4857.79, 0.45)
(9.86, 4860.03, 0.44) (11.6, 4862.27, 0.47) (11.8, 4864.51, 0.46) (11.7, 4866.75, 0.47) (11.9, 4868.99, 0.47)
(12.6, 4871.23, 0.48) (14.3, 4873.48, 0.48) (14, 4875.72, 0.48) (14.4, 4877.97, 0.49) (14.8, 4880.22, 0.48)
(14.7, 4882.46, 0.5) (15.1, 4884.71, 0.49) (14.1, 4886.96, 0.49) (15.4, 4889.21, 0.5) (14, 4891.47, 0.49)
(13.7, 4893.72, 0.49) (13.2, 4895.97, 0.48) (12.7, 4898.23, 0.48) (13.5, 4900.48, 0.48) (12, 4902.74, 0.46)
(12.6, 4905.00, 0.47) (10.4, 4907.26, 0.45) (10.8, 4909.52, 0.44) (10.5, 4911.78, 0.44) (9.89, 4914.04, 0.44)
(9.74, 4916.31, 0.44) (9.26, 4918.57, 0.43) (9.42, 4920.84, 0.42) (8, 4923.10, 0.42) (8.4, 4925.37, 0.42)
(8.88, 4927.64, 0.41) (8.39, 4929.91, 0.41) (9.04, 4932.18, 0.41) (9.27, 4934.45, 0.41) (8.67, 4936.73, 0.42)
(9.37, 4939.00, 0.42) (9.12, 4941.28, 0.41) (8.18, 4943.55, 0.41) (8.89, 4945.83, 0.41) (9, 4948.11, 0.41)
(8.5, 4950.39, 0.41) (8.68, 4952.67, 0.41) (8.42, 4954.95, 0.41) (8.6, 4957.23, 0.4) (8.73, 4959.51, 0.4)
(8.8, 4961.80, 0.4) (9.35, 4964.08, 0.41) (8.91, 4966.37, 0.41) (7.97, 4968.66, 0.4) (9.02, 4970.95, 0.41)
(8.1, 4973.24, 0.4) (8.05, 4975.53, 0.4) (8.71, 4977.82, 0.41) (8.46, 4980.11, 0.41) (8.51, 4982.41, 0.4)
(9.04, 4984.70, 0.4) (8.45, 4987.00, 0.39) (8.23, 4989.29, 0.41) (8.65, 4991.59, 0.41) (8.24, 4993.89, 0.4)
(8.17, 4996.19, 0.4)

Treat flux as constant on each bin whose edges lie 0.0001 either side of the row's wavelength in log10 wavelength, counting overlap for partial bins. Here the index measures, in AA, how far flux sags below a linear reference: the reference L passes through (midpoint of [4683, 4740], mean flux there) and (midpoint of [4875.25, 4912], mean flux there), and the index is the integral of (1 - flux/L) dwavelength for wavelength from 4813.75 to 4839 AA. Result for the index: 5.8 AA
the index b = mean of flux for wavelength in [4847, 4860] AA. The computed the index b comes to 9.93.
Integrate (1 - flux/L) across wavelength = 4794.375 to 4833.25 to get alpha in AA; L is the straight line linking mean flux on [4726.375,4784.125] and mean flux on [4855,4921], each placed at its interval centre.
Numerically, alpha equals 5.1 AA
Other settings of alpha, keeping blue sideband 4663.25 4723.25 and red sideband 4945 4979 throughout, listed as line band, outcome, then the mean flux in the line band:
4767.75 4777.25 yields -1.0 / 9.1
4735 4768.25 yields -1.5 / 8.59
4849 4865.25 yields -3.9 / 10.5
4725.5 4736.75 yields -0.5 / 8.58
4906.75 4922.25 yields -2.5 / 9.95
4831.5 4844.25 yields -0.9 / 9.01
